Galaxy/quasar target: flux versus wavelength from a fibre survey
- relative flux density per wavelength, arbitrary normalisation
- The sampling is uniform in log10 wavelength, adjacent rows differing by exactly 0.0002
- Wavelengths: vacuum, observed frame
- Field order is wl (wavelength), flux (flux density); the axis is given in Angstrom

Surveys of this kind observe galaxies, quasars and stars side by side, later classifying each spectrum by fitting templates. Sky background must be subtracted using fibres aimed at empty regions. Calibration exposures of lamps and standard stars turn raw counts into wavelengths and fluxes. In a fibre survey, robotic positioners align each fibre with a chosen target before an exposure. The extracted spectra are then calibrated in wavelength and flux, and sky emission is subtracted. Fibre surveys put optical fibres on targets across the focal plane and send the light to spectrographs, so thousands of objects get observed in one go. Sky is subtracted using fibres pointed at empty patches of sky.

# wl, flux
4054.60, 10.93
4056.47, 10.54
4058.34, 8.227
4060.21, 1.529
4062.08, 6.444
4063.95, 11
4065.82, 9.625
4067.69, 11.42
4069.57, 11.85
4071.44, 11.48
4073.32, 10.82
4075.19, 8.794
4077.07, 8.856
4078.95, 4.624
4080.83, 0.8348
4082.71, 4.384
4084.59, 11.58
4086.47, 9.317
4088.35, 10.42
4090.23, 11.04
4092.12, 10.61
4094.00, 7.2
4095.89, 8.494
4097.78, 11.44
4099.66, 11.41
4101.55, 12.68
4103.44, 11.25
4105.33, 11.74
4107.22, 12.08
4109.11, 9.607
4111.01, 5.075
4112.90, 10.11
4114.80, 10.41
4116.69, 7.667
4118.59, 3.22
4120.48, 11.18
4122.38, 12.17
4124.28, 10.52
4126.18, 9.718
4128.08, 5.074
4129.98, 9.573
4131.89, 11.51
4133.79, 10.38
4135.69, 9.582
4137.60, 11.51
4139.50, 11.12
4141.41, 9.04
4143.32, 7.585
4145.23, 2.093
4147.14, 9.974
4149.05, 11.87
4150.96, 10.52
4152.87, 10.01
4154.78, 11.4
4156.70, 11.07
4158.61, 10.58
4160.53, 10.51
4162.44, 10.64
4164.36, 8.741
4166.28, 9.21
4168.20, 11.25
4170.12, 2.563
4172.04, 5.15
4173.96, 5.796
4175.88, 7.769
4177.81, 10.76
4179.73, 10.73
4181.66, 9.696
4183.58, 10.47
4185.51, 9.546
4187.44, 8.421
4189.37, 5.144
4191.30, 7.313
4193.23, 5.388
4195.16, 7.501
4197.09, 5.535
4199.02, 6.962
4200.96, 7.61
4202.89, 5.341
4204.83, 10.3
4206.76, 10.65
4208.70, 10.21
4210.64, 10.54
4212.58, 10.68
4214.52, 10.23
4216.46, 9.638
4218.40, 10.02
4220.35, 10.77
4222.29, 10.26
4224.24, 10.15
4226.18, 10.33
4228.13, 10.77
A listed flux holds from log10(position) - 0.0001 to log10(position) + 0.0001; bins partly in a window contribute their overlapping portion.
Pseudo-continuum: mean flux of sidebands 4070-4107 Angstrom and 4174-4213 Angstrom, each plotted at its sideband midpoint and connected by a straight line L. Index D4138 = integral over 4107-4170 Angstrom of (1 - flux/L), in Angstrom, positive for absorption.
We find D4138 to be -3.45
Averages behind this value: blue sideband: 9.41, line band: 9.42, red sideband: 8.43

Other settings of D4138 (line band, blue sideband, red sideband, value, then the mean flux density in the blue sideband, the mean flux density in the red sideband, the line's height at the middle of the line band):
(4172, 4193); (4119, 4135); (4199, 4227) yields 3.1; 9.78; 9.67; 9.71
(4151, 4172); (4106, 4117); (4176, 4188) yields 0.5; 9.31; 9.83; 9.68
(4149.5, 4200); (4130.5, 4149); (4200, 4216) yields 4.3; 9.33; 9.46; 9.4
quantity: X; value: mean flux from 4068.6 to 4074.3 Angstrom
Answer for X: 11.4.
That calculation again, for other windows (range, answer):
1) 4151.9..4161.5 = 10.7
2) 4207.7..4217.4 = 10.3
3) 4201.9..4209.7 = 9.13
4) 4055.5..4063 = 6.7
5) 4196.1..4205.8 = 7.16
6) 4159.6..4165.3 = 9.97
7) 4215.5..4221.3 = 10.1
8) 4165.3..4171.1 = 7.67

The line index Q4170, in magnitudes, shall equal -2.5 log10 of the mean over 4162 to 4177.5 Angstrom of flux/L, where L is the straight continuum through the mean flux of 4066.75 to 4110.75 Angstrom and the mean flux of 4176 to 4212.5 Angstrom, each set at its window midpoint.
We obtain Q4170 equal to 0.14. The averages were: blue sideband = 9.58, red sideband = 8.49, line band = 7.67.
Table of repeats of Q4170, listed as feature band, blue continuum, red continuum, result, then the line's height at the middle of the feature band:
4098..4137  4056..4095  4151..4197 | -0.140 mag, 8.61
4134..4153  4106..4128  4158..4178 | -0.077 mag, 8.7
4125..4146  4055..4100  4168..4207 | -0.086 mag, 8.22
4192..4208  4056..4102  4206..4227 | 0.335 mag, 10.1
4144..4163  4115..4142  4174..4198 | -0.112 mag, 8.88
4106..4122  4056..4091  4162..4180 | -0.062 mag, 8.35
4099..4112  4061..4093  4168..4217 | -0.196 mag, 8.78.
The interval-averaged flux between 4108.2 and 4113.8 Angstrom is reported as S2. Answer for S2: 8.23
